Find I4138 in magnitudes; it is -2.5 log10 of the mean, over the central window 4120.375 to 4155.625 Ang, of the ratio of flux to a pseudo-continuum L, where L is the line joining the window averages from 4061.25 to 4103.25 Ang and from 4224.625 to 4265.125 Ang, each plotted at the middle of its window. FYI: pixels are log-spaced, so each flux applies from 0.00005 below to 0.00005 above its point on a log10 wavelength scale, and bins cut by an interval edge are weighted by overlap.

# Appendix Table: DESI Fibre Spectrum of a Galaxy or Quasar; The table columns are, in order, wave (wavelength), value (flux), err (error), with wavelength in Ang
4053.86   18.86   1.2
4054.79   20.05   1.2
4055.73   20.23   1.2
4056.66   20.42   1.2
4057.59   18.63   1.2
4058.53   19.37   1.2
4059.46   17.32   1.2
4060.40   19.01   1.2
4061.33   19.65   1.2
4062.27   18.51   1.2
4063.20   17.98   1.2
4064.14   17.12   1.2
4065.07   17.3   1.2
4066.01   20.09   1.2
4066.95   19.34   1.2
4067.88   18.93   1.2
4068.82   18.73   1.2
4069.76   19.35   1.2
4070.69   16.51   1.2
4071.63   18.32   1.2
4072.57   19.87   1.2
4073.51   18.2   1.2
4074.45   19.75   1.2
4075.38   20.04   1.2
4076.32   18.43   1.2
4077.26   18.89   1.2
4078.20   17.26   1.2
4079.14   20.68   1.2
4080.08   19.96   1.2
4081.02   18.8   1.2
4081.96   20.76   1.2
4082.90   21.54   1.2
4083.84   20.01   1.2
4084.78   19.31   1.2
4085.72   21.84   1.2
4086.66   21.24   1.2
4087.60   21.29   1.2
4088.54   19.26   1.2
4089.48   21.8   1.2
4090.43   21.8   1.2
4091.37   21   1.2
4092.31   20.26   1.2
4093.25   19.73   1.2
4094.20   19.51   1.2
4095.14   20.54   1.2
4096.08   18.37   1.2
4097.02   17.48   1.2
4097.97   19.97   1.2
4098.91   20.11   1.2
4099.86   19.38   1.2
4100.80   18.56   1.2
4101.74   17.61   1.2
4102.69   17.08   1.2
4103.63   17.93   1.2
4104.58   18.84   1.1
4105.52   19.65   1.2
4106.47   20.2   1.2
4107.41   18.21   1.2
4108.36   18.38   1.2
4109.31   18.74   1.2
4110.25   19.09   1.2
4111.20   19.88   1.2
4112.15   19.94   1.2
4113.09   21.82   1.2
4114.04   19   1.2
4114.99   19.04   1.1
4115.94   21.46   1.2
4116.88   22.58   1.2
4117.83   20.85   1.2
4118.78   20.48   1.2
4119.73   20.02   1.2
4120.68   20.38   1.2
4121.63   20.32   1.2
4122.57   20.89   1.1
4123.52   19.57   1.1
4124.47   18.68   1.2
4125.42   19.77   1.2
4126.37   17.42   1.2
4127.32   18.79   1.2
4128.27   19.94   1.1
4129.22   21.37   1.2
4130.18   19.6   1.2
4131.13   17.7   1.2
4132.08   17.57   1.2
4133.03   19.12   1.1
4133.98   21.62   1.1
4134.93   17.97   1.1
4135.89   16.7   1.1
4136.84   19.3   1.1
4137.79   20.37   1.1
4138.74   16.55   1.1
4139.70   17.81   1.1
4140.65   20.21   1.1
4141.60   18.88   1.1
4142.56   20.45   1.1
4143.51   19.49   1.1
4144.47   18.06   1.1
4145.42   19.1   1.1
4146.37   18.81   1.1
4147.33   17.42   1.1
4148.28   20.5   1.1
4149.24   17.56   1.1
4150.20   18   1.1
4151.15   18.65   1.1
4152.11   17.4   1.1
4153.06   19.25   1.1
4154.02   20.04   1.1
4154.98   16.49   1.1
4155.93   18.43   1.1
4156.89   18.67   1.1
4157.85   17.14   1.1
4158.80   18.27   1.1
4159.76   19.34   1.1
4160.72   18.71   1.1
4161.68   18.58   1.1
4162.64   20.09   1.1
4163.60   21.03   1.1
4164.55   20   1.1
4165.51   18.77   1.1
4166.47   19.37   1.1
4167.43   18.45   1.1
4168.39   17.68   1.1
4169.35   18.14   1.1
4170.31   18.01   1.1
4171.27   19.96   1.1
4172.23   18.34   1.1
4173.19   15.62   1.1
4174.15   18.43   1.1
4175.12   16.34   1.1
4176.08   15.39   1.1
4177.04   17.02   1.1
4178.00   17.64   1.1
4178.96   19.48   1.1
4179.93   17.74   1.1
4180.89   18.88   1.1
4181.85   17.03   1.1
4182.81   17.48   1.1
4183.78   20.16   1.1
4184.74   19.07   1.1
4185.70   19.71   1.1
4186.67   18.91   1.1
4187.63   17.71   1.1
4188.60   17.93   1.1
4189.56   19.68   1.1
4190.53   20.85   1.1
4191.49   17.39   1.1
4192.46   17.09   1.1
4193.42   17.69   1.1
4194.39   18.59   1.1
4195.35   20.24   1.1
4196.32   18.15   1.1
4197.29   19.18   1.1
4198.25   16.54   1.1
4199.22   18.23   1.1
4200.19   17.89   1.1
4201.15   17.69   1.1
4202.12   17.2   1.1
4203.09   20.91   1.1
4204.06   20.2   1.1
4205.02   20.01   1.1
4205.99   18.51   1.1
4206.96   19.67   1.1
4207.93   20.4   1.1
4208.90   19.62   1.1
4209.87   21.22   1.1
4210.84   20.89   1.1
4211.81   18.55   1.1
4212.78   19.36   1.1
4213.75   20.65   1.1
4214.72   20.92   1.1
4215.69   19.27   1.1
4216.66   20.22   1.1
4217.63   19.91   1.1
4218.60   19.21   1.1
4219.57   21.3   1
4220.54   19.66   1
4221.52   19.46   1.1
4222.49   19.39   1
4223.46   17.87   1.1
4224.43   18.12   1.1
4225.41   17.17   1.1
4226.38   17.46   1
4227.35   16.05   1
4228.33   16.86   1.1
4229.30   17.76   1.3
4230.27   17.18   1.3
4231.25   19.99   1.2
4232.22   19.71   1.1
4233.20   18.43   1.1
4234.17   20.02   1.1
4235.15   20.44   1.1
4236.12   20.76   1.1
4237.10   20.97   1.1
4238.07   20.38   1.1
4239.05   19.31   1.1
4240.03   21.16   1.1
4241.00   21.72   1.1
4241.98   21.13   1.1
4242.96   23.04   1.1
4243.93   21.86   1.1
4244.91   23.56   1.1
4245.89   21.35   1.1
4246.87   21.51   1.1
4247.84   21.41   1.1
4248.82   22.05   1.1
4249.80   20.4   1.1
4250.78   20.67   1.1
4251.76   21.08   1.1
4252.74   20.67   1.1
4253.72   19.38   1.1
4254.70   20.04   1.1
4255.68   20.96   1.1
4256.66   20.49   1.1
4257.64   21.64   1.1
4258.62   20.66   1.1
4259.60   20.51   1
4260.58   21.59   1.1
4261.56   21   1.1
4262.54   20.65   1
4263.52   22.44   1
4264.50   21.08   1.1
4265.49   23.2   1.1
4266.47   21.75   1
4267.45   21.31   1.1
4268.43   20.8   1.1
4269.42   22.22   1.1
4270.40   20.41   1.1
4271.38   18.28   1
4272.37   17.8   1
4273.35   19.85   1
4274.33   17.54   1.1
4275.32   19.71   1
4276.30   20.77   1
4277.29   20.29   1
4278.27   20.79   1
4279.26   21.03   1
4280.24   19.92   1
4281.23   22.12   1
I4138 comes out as 0.04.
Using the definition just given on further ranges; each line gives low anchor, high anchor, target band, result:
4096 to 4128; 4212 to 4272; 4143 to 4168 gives 0.05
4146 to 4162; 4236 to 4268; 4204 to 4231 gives 0.06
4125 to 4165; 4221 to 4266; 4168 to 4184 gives 0.09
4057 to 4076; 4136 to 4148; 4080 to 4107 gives -0.06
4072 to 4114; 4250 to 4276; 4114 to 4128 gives -0.01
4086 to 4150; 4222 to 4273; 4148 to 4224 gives 0.06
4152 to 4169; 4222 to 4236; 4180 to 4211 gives -0.02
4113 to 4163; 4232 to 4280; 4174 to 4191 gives 0.08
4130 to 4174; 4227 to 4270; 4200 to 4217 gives 0.01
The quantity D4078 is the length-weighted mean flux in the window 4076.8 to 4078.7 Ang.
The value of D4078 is 18.1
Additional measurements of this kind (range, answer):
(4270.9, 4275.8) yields 18.6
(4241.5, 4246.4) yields 22.2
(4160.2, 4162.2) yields 18.6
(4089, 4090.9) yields 21.7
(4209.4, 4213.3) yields 20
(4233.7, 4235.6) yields 20.2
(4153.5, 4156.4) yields 18.3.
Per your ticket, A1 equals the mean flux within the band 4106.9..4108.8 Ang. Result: 18.4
